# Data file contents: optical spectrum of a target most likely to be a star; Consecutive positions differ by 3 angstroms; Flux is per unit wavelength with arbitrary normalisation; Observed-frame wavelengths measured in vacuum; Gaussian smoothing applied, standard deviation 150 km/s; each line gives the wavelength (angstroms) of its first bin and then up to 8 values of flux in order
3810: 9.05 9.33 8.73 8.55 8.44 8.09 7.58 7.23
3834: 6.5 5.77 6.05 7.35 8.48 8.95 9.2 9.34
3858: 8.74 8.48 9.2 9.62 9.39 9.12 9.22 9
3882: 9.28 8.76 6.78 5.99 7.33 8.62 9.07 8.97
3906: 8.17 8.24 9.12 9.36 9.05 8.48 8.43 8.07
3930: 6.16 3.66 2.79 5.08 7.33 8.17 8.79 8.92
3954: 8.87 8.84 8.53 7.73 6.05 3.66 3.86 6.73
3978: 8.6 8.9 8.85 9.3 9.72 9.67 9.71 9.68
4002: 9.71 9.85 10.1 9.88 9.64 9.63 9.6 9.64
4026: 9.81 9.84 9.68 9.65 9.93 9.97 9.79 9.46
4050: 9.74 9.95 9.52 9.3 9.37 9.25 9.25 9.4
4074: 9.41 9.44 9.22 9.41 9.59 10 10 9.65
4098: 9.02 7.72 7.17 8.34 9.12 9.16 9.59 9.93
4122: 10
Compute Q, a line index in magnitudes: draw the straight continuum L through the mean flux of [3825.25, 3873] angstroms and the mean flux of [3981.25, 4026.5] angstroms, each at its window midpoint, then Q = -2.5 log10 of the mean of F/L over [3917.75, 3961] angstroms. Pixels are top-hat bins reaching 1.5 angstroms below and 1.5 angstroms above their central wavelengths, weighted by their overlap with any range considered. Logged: 0.22 mag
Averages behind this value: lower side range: 8.16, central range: 7.35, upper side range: 9.63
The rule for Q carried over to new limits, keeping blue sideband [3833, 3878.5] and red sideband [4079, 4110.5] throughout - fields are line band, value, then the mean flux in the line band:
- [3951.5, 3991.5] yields 0.13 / 7.7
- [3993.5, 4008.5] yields -0.12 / 9.78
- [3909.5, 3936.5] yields 0.15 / 7.44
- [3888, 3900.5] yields 0.13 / 7.53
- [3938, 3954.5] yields 0.10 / 7.88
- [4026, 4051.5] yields -0.10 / 9.76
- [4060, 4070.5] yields -0.04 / 9.3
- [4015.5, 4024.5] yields -0.09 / 9.62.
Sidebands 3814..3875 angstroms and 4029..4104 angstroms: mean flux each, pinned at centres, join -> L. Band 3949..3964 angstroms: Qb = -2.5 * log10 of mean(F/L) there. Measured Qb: 0.03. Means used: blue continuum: 8.26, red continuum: 9.45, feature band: 8.61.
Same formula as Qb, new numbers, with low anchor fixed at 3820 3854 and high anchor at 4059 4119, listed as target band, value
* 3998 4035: -0.12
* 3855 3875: -0.17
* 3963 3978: 0.43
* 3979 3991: -0.07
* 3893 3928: -0.07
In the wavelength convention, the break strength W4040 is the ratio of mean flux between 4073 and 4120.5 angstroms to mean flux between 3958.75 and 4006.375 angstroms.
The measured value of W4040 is 1.1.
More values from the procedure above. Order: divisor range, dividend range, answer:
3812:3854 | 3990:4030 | 1.24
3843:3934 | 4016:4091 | 1.14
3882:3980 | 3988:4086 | 1.29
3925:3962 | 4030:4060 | 1.36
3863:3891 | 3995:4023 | 1.11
